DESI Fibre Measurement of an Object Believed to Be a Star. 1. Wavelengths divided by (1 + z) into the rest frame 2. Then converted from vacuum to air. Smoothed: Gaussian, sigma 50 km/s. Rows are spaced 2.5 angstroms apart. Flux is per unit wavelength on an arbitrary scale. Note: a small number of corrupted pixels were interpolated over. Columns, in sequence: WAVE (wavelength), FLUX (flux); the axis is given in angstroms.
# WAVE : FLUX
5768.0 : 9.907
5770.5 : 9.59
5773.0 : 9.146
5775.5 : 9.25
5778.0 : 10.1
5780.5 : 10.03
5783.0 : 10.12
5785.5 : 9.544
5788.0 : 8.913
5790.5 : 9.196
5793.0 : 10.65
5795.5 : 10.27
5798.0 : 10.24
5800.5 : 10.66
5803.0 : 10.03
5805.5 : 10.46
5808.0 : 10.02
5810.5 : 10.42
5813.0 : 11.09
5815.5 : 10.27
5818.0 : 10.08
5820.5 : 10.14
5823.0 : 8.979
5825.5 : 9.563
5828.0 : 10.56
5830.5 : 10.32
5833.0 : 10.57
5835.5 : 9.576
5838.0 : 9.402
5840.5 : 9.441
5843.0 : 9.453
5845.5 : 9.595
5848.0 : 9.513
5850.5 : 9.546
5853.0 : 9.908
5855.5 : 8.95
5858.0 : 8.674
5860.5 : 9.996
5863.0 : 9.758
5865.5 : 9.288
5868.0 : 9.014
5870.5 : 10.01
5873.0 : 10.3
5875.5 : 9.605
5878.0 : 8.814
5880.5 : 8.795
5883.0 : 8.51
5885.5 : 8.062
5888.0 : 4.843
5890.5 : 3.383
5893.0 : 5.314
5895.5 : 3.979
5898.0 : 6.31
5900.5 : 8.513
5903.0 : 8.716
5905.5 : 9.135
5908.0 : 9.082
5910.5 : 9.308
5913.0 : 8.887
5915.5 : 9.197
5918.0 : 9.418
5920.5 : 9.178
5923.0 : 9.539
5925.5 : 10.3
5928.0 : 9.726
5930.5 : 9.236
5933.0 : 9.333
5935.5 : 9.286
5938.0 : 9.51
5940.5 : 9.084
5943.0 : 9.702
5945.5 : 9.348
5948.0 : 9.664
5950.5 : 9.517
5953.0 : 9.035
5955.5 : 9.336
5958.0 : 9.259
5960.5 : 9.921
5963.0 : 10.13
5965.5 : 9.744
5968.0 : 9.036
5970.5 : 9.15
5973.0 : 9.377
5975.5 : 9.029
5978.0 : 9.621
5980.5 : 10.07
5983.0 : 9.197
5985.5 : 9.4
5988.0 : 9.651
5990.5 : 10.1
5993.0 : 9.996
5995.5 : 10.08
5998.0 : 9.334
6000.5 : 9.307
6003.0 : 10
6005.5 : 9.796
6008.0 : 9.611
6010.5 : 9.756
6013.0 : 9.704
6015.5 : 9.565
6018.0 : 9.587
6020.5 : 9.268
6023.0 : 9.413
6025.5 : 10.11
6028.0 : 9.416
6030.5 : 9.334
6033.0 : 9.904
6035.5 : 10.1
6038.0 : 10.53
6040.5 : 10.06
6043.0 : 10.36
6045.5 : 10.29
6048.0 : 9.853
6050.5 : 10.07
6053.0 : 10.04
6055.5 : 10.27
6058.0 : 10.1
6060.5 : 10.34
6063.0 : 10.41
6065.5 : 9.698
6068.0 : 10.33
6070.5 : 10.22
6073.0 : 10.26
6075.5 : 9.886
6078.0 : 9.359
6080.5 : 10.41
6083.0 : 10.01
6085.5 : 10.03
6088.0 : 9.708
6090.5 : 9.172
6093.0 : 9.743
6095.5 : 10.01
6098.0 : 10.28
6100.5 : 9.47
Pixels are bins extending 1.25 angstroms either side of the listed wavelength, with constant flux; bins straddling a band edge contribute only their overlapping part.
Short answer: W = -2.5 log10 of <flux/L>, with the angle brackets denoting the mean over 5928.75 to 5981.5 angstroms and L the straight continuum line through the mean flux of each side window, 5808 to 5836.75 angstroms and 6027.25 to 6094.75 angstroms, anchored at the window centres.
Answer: 0.07 mag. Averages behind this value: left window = 10.1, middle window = 9.45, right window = 10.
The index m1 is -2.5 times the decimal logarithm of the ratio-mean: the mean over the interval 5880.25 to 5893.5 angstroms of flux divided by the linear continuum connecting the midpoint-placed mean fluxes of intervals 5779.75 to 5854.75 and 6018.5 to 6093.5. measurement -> 0.48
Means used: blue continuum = 9.94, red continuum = 9.95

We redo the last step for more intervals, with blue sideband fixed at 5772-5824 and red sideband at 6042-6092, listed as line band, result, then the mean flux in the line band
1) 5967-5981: 0.075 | 9.35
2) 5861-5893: 0.205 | 8.28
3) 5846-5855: 0.045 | 9.59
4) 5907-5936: 0.071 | 9.38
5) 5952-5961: 0.075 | 9.35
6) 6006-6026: 0.046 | 9.61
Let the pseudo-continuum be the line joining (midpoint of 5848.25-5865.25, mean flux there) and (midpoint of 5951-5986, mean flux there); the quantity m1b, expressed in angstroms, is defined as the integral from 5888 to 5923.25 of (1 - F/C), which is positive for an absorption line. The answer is 6.6 angstroms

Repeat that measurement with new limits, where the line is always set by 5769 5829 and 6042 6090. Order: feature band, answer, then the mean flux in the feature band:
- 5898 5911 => 1.7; 8.68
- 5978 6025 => 1.8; 9.66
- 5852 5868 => 1.0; 9.39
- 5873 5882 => 0.7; 9.23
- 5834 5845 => 0.5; 9.5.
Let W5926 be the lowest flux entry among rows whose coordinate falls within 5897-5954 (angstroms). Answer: 6.31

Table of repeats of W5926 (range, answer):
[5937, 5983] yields 9.029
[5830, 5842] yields 9.402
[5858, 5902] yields 3.383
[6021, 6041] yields 9.334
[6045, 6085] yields 9.359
